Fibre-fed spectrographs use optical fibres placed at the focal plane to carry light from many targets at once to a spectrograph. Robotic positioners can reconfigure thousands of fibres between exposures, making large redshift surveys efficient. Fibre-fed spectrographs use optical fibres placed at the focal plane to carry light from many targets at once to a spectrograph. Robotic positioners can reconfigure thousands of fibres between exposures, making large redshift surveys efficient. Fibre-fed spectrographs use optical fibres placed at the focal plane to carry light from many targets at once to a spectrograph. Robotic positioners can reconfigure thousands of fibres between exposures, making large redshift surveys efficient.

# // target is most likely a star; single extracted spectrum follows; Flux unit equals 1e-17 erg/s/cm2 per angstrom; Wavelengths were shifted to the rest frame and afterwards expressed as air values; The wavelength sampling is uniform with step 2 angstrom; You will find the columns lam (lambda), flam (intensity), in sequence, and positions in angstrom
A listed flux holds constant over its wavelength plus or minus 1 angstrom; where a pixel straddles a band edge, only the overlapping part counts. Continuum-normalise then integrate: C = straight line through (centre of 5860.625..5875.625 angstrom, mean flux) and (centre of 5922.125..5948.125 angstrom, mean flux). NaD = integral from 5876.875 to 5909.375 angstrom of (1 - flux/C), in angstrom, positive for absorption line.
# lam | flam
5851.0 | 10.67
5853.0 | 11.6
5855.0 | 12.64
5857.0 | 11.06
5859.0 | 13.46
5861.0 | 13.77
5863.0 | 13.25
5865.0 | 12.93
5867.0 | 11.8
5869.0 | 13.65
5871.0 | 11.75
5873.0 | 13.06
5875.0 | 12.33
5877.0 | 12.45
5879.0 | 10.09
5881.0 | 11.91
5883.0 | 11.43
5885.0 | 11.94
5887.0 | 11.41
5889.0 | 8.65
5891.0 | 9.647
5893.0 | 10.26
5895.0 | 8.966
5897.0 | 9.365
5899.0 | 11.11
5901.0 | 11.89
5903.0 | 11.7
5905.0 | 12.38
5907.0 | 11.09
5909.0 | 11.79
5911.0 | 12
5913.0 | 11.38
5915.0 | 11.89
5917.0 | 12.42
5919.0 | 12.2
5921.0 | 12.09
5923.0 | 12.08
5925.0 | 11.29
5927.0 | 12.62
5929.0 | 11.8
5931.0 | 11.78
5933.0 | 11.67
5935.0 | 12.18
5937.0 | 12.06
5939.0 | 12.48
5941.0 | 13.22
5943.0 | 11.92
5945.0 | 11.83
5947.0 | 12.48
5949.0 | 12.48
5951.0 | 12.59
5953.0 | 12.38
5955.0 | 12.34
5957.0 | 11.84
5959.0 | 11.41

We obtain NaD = 4.3 angstrom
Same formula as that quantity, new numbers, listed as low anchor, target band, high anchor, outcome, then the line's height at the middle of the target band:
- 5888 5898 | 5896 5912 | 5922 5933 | -1.9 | 10.2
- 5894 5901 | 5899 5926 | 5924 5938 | -2.3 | 10.9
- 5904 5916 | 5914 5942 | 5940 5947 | -0.1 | 12.1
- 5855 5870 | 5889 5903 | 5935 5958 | 2.7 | 12.6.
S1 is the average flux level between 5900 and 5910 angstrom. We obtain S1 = 11.8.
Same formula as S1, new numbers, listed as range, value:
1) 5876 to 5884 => 11.5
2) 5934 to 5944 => 12.4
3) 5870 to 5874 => 12.4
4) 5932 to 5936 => 11.9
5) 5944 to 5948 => 12.2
